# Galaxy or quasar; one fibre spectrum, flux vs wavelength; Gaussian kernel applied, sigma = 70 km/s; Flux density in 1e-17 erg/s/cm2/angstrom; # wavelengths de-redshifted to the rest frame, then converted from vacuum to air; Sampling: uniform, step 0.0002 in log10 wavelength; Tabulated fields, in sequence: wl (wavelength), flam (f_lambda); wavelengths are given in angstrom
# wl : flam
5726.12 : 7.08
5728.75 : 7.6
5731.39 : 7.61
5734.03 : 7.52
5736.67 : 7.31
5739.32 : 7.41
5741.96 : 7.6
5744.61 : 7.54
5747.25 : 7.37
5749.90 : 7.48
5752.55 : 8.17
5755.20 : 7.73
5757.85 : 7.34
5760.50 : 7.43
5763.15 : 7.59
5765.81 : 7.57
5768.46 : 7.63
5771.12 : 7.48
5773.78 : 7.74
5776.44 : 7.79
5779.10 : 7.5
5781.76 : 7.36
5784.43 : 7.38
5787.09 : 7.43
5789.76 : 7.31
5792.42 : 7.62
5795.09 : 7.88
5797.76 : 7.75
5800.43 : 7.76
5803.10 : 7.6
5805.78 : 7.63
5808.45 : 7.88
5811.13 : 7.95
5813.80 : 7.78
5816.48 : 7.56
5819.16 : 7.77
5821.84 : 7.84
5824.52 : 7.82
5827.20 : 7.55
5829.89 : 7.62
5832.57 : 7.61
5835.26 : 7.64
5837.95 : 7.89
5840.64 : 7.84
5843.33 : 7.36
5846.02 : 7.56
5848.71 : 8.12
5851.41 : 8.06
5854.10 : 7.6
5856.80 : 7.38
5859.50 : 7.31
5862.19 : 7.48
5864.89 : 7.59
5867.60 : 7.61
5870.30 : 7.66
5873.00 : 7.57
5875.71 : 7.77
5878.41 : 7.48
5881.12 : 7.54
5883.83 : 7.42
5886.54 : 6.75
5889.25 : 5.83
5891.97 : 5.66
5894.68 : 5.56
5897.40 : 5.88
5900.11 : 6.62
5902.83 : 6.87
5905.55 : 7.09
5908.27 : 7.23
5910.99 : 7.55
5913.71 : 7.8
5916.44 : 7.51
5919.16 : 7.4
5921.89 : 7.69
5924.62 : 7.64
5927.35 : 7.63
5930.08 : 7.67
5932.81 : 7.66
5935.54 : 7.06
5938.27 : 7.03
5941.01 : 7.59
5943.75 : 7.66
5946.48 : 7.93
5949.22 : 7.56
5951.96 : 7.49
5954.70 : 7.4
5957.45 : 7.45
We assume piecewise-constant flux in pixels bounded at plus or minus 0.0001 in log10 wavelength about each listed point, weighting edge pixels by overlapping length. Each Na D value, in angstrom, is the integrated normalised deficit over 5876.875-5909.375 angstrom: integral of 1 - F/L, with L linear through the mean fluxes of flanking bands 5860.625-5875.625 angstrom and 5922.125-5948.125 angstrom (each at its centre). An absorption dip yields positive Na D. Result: 3.9 angstrom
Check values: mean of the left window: 7.6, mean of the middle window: 6.66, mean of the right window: 7.55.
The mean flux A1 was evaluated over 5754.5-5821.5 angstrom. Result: 7.62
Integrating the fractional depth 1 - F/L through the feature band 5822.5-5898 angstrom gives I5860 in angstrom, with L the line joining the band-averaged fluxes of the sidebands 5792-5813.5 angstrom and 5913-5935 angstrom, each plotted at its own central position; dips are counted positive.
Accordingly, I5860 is 3.4 angstrom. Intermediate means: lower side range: 7.77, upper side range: 7.6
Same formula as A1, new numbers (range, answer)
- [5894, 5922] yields 7.02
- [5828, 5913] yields 7.27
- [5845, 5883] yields 7.62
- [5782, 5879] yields 7.66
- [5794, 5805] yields 7.73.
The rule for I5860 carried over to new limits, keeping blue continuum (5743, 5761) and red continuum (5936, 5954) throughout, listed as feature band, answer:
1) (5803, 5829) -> -0.6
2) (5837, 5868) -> -0.4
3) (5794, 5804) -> -0.2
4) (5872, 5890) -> 0.7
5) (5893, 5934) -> 1.9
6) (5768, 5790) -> 0.2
